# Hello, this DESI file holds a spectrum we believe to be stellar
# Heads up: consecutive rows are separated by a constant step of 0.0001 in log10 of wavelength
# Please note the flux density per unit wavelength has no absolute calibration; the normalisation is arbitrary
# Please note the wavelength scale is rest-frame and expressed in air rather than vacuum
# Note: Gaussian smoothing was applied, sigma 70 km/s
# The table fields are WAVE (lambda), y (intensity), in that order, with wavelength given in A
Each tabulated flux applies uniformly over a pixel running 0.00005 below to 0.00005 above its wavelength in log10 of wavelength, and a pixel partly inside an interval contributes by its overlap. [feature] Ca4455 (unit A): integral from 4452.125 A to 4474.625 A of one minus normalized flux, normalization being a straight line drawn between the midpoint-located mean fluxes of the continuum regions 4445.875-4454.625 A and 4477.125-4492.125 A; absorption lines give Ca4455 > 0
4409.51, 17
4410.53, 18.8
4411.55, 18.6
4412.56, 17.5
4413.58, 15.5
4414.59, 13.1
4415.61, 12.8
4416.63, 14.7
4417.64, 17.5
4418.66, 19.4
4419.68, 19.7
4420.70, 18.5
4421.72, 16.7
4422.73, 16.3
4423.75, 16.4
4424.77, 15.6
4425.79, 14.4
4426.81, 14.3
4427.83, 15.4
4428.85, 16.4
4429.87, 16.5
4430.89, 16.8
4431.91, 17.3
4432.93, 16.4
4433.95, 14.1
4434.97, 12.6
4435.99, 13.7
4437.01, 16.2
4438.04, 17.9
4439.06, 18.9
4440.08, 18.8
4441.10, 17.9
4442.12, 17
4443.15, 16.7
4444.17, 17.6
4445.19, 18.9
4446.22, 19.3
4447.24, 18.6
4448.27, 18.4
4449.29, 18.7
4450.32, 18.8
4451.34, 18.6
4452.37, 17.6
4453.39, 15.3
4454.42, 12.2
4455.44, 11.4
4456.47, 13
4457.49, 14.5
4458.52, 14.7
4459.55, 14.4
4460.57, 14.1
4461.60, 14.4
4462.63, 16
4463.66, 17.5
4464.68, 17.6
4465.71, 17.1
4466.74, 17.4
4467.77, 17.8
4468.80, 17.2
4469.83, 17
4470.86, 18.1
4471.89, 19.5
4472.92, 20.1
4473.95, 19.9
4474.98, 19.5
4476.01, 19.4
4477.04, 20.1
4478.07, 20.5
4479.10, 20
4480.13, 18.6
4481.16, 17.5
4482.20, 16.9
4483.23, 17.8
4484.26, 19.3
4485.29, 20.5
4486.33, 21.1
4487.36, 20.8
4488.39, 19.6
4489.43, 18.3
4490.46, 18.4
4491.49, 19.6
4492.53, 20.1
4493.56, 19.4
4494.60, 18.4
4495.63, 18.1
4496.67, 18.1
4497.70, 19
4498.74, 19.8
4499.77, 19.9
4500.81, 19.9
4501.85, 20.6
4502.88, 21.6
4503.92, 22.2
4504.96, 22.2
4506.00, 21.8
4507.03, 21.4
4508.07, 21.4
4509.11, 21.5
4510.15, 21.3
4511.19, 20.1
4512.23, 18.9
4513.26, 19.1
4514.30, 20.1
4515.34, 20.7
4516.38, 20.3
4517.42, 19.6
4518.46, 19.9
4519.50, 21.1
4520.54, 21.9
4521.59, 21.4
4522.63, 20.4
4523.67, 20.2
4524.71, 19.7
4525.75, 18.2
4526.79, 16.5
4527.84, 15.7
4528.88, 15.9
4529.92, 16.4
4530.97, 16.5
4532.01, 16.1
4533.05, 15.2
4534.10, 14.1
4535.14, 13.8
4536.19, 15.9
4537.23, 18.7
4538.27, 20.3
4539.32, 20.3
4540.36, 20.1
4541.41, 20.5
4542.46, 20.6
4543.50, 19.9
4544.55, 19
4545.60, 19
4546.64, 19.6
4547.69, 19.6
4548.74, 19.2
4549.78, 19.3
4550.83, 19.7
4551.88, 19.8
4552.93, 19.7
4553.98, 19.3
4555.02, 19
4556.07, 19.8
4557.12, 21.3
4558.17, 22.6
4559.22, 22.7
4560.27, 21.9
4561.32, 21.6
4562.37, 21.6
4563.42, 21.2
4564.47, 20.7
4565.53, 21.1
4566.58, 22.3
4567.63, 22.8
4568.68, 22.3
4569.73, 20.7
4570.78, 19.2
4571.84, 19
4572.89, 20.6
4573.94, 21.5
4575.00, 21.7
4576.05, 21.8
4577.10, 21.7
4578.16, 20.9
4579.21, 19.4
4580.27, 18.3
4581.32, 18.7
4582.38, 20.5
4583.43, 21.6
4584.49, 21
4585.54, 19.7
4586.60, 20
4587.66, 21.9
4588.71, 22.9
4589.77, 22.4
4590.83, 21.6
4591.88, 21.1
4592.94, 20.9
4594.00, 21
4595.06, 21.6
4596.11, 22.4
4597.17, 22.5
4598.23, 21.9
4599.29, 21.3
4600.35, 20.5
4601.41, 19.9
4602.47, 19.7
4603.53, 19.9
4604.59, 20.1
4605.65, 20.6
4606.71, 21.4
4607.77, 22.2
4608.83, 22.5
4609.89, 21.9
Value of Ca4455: 2.5 A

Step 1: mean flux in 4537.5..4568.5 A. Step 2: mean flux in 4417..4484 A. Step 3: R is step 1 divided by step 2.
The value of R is 1.20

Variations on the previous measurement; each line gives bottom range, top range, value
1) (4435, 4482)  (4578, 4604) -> 1.21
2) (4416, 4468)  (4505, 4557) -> 1.17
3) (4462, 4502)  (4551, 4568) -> 1.12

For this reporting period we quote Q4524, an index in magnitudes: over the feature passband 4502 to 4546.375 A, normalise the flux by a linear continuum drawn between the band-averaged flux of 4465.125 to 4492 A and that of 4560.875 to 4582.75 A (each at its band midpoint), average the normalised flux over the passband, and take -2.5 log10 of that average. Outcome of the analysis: 0.031 mag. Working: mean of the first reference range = 18.9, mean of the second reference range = 20.8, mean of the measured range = 19.3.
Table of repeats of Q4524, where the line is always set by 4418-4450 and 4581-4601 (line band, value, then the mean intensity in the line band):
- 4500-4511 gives -0.129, 21.3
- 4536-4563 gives 0.001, 20.1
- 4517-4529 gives 0.004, 19.3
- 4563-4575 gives -0.021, 21.1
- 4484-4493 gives -0.074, 19.8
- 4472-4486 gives -0.063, 19.3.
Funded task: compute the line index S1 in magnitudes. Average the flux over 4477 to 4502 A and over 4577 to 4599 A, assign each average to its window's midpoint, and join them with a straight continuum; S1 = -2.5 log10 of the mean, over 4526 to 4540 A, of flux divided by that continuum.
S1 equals 0.202 mag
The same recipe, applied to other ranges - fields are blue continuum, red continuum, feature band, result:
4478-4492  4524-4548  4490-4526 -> -0.09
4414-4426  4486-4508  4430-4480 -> 0.06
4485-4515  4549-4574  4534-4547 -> 0.10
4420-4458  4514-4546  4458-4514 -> -0.08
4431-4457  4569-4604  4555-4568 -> -0.07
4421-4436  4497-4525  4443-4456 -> -0.01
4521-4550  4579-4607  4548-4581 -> -0.06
